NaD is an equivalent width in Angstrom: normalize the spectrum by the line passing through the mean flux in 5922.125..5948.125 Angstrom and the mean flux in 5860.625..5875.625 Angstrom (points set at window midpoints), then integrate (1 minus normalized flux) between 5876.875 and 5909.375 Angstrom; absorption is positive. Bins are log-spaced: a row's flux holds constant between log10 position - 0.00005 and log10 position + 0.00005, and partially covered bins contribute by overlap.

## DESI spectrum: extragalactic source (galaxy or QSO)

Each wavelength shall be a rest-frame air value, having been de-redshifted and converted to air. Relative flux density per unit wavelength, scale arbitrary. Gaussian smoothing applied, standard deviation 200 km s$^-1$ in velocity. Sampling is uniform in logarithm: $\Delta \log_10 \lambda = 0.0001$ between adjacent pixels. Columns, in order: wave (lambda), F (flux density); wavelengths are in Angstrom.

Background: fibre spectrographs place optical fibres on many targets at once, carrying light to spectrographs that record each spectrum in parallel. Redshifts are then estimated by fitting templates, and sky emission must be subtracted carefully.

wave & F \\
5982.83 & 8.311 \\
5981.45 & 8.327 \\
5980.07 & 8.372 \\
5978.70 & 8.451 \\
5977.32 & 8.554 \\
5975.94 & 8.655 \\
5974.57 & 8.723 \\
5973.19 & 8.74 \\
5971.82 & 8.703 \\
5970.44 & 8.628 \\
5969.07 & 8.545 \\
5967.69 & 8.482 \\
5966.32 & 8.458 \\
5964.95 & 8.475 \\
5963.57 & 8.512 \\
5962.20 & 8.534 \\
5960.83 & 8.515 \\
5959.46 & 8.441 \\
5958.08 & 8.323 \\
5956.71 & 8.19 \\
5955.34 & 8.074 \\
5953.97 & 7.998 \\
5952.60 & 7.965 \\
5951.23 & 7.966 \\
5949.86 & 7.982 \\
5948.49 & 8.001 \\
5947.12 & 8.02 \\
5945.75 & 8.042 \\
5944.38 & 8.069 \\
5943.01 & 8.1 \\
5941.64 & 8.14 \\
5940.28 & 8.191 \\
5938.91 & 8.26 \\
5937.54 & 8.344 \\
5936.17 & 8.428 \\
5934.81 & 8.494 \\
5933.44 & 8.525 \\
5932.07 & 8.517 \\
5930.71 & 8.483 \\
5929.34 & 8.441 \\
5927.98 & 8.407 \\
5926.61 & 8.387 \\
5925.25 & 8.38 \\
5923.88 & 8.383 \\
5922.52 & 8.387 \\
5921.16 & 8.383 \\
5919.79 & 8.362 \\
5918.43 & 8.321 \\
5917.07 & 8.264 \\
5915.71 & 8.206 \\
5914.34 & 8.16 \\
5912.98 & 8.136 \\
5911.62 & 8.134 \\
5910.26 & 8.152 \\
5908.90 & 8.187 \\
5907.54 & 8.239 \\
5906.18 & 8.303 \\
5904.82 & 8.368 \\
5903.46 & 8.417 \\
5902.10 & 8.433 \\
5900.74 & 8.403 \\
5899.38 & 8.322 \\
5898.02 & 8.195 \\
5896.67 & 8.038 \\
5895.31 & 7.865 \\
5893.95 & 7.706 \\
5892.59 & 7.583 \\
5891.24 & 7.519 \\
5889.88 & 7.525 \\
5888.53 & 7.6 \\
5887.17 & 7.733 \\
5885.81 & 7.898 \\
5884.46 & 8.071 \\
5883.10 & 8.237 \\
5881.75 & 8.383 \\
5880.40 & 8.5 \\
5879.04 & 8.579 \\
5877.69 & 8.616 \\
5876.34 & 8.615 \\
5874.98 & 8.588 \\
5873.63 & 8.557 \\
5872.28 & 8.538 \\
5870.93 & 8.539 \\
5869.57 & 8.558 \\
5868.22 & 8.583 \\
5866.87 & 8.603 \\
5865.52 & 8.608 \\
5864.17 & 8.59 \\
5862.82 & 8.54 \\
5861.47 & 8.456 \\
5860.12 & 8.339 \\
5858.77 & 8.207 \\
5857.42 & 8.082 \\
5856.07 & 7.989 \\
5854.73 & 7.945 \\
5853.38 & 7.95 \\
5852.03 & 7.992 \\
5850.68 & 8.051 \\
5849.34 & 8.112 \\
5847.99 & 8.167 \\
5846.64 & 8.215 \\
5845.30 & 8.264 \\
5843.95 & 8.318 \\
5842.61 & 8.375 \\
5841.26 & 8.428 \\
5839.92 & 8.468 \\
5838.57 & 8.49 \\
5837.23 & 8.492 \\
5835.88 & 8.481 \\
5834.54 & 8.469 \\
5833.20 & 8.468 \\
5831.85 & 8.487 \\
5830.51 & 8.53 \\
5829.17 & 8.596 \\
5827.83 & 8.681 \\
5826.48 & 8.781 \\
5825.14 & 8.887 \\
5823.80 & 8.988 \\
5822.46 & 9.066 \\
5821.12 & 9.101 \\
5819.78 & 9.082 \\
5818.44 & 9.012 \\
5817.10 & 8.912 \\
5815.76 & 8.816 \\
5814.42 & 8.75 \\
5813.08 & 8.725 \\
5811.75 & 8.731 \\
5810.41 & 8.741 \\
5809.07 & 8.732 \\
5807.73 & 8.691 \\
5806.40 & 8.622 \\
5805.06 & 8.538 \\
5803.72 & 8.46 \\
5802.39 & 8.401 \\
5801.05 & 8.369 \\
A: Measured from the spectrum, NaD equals 1.3 Angstrom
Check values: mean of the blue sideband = 8.56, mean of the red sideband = 8.31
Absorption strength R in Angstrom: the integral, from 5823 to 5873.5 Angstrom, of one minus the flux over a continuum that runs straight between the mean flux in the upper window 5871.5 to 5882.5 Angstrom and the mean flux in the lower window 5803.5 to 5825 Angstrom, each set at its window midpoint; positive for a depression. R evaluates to 1.5 Angstrom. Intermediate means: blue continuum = 8.82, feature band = 8.42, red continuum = 8.55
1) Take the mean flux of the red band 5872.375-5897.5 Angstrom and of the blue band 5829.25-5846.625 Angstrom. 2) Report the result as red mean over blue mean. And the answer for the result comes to 1.0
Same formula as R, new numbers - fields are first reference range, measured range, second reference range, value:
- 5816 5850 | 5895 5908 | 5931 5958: 0.11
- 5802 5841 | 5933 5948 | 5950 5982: 0.41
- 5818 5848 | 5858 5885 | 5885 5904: -0.97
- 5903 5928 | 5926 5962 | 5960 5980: 0.80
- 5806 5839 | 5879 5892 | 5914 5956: 0.75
